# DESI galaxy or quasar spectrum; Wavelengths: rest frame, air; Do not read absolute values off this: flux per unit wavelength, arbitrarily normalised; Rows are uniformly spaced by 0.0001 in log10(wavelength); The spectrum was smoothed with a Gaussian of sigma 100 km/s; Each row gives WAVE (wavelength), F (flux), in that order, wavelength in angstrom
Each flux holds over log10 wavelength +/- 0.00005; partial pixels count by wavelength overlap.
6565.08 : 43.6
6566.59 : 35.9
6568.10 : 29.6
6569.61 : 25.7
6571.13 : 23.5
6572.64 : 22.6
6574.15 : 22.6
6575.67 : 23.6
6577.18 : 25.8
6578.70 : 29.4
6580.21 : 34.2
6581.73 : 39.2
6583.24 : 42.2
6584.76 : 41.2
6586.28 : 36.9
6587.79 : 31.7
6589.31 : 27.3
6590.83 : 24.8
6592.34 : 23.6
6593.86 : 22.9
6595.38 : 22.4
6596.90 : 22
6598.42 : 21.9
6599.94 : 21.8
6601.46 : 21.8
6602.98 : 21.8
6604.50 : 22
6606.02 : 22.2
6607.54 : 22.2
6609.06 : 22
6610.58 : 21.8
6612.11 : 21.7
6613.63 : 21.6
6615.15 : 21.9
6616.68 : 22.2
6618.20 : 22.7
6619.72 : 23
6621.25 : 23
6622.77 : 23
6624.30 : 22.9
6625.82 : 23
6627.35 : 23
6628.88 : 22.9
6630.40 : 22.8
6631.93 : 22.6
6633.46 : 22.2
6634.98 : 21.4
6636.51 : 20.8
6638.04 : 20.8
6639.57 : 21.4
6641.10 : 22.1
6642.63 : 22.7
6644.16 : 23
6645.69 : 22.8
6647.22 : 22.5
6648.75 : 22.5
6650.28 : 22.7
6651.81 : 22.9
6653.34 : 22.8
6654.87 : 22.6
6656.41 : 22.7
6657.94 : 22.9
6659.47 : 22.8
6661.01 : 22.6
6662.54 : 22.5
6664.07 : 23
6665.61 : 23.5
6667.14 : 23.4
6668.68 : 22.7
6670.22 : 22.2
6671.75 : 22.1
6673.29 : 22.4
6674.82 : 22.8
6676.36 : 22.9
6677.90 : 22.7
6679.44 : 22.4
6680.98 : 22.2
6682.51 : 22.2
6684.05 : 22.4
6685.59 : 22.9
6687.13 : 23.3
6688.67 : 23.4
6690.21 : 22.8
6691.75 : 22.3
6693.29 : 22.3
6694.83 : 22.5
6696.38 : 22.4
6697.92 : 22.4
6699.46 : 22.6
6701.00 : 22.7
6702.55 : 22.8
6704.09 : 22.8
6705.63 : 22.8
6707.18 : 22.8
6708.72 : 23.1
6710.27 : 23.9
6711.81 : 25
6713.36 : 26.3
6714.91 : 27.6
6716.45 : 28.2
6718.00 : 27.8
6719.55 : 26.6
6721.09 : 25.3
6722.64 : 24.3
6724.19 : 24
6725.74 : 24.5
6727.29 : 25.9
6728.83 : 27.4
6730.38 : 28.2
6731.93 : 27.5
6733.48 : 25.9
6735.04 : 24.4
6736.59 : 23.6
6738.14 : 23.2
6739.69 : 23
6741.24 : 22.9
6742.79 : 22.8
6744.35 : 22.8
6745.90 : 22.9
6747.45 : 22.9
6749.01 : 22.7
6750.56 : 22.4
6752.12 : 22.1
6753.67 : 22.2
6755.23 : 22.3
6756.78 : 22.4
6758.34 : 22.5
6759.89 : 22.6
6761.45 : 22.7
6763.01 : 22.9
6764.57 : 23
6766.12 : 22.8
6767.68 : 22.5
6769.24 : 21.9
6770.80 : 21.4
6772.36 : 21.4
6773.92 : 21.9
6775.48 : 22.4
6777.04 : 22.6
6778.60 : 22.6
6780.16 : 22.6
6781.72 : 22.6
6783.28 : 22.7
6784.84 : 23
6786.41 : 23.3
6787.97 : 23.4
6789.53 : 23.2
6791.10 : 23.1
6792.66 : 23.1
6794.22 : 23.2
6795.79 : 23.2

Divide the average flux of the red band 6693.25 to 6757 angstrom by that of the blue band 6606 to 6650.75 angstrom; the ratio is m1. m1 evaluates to 1.1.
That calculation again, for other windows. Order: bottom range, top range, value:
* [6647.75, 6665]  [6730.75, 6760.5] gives 1.02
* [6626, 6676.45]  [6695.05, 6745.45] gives 1.09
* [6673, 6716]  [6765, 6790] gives 0.97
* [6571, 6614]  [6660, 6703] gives 0.87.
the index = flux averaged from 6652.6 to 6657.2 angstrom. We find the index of 22.7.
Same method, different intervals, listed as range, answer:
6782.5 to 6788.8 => 23.1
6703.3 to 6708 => 22.8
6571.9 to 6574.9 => 22.6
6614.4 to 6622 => 22.5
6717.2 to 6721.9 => 26.6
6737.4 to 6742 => 23.1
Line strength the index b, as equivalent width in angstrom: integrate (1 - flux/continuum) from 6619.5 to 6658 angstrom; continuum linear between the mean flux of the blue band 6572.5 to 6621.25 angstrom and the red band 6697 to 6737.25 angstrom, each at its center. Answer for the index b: 4.5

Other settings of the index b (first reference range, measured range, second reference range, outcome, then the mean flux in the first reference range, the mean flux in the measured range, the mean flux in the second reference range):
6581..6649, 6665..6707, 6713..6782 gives 2.3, 24.2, 22.7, 23.8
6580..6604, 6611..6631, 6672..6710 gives 3.0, 28.3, 22.6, 22.7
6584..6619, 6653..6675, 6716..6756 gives 1.5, 24.4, 22.7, 24.4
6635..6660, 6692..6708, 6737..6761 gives -0.1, 22.3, 22.6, 22.7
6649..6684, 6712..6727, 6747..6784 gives -2.3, 22.7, 26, 22.4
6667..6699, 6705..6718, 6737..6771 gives -1.5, 22.6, 25.1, 22.6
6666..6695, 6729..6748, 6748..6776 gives -1.6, 22.6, 24.3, 22.3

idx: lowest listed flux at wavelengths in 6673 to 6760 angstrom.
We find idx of 22.1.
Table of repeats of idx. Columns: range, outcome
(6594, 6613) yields 21.7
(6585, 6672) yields 20.8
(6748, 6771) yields 21.4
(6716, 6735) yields 24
